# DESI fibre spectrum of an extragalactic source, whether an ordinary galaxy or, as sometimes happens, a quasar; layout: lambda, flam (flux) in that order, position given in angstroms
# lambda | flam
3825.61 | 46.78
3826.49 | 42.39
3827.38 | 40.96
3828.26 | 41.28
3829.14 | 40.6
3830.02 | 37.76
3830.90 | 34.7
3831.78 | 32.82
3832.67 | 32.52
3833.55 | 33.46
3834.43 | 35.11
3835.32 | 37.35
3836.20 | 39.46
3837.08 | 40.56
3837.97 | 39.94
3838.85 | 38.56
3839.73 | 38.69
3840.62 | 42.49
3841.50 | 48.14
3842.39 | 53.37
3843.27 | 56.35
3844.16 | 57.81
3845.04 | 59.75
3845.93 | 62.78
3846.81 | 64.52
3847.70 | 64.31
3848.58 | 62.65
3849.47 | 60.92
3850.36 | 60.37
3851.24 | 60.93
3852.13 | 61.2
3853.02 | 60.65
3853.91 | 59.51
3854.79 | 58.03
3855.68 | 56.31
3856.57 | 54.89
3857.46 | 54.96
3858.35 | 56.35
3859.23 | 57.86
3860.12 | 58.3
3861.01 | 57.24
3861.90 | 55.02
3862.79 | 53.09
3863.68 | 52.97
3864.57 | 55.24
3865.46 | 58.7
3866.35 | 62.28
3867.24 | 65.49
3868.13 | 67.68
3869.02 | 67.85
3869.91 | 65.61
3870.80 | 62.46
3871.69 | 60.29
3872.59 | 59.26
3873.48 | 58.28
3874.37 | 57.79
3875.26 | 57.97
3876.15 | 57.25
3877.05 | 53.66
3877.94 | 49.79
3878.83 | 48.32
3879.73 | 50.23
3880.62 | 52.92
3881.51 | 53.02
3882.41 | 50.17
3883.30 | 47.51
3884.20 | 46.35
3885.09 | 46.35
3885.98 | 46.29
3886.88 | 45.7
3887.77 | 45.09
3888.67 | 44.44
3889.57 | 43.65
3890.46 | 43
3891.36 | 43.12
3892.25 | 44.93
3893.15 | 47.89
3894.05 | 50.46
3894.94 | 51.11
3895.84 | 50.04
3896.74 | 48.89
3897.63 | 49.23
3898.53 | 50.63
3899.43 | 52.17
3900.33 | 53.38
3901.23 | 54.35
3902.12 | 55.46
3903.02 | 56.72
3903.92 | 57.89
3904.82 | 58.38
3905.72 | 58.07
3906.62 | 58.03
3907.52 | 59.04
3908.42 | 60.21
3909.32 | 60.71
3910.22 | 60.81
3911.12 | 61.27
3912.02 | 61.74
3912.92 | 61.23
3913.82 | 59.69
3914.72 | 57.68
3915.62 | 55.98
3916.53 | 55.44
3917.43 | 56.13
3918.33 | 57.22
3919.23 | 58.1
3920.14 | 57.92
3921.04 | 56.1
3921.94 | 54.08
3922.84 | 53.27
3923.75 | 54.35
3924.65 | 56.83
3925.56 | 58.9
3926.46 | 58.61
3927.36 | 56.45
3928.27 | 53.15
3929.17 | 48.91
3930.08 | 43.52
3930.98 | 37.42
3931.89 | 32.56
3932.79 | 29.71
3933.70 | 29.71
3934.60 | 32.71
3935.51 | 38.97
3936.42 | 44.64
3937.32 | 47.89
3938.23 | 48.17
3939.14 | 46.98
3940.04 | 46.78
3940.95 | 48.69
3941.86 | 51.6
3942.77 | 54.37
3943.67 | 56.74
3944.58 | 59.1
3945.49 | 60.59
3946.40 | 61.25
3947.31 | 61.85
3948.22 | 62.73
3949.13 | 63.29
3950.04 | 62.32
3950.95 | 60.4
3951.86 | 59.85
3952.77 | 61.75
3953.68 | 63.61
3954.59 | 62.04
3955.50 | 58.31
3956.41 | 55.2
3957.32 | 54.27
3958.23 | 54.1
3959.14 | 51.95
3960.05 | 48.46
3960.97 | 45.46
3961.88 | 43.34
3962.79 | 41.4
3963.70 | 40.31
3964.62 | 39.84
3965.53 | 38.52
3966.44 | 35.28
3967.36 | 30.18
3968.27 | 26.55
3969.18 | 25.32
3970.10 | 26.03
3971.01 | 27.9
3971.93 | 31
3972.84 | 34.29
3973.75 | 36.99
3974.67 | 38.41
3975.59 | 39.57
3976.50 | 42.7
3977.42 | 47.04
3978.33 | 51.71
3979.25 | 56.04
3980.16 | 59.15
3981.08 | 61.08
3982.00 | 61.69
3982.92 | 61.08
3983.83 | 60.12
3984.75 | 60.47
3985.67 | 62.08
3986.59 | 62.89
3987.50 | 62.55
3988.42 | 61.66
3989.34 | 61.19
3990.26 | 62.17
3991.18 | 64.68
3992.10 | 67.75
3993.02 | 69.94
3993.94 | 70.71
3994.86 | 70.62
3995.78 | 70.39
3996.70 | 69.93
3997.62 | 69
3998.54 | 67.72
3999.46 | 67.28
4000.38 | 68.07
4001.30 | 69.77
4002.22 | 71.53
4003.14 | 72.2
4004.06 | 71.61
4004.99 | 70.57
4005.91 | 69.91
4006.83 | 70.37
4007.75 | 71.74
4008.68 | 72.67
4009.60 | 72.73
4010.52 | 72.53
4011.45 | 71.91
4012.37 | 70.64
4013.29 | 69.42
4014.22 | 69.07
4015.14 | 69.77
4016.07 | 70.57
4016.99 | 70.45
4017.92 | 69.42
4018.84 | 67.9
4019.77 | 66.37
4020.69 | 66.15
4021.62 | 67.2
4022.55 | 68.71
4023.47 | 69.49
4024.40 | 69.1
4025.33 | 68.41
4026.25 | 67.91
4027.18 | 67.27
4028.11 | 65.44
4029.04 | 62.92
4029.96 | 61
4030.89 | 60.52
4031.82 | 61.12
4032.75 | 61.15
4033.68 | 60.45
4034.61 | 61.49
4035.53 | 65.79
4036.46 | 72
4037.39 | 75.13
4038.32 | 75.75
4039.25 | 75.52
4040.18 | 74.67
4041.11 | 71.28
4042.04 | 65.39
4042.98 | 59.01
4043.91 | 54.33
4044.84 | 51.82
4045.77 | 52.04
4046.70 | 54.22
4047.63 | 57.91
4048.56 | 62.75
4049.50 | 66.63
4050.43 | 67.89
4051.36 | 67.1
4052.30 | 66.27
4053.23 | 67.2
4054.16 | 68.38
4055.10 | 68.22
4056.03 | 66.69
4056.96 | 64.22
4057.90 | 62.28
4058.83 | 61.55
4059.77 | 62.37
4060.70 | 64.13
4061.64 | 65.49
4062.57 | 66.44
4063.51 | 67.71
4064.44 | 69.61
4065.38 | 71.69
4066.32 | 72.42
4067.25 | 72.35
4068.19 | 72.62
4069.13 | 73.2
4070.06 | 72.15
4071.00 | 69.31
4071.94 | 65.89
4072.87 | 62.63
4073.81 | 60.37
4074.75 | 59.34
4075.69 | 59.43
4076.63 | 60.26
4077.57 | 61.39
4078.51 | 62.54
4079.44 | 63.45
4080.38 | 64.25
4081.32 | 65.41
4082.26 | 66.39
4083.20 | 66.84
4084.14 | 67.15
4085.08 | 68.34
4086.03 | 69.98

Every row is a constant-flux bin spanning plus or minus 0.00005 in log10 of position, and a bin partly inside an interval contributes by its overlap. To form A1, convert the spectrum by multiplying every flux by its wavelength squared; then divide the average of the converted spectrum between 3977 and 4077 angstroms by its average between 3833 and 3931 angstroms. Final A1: 1.32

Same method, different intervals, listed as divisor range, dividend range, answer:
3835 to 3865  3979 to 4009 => 1.32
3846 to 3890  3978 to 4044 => 1.28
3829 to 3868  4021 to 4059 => 1.38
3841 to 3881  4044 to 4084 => 1.23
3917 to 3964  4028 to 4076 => 1.33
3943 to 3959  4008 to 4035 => 1.17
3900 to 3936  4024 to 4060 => 1.29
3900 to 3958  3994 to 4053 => 1.30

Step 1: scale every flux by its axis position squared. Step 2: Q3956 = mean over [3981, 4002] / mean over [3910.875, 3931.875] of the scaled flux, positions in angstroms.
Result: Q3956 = 1.24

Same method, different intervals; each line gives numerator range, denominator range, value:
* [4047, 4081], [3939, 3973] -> 1.42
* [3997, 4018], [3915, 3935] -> 1.47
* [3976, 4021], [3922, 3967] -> 1.34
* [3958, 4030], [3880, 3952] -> 1.18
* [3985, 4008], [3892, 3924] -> 1.27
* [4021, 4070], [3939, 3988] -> 1.37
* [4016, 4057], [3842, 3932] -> 1.28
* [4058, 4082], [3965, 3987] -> 1.54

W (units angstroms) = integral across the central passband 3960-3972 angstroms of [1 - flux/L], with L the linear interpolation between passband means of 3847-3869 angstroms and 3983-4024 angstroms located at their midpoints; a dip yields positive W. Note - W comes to 5.54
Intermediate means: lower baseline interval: 59.2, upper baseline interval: 68.2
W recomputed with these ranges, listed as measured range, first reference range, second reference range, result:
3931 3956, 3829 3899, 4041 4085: 2.3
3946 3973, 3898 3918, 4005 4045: 6.2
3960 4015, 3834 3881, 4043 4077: 4.0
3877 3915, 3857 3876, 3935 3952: 3.3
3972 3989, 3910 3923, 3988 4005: 3.4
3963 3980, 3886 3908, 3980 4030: 6.8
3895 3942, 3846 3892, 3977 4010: 5.7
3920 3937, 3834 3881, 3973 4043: 3.7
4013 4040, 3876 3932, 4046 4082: -2.2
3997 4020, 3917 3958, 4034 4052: -3.5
